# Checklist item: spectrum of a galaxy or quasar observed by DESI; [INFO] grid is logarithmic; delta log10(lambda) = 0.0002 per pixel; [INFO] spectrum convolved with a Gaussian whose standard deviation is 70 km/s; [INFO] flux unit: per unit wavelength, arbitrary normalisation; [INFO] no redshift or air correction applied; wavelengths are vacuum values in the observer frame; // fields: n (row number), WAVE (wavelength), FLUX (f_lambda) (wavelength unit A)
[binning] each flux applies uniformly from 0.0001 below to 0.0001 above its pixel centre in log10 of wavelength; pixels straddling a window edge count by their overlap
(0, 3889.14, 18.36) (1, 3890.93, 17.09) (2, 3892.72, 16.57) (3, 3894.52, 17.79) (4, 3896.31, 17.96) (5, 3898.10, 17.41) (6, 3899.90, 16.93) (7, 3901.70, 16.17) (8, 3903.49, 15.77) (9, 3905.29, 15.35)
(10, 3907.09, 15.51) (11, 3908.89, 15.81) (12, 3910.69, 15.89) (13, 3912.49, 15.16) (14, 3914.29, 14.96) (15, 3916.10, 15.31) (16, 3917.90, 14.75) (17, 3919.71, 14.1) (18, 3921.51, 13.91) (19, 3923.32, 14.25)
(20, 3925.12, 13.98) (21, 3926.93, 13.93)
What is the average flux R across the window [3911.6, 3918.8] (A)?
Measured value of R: 15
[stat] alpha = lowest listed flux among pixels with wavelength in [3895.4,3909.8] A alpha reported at 15.35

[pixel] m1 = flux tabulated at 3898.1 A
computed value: 17.41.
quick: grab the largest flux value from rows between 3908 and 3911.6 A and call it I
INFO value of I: 15.89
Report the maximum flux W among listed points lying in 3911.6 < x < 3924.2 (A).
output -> 15.31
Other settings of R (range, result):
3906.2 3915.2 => 15.5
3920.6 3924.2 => 14.1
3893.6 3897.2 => 17.9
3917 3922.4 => 14.3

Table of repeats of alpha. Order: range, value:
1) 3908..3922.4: 13.91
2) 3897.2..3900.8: 16.93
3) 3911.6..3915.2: 14.96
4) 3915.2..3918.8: 14.75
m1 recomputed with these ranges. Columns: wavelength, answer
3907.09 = 15.51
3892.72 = 16.57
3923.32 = 14.25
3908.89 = 15.81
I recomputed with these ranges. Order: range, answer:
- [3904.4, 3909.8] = 15.81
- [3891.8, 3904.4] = 17.96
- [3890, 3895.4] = 17.79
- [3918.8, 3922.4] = 14.1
